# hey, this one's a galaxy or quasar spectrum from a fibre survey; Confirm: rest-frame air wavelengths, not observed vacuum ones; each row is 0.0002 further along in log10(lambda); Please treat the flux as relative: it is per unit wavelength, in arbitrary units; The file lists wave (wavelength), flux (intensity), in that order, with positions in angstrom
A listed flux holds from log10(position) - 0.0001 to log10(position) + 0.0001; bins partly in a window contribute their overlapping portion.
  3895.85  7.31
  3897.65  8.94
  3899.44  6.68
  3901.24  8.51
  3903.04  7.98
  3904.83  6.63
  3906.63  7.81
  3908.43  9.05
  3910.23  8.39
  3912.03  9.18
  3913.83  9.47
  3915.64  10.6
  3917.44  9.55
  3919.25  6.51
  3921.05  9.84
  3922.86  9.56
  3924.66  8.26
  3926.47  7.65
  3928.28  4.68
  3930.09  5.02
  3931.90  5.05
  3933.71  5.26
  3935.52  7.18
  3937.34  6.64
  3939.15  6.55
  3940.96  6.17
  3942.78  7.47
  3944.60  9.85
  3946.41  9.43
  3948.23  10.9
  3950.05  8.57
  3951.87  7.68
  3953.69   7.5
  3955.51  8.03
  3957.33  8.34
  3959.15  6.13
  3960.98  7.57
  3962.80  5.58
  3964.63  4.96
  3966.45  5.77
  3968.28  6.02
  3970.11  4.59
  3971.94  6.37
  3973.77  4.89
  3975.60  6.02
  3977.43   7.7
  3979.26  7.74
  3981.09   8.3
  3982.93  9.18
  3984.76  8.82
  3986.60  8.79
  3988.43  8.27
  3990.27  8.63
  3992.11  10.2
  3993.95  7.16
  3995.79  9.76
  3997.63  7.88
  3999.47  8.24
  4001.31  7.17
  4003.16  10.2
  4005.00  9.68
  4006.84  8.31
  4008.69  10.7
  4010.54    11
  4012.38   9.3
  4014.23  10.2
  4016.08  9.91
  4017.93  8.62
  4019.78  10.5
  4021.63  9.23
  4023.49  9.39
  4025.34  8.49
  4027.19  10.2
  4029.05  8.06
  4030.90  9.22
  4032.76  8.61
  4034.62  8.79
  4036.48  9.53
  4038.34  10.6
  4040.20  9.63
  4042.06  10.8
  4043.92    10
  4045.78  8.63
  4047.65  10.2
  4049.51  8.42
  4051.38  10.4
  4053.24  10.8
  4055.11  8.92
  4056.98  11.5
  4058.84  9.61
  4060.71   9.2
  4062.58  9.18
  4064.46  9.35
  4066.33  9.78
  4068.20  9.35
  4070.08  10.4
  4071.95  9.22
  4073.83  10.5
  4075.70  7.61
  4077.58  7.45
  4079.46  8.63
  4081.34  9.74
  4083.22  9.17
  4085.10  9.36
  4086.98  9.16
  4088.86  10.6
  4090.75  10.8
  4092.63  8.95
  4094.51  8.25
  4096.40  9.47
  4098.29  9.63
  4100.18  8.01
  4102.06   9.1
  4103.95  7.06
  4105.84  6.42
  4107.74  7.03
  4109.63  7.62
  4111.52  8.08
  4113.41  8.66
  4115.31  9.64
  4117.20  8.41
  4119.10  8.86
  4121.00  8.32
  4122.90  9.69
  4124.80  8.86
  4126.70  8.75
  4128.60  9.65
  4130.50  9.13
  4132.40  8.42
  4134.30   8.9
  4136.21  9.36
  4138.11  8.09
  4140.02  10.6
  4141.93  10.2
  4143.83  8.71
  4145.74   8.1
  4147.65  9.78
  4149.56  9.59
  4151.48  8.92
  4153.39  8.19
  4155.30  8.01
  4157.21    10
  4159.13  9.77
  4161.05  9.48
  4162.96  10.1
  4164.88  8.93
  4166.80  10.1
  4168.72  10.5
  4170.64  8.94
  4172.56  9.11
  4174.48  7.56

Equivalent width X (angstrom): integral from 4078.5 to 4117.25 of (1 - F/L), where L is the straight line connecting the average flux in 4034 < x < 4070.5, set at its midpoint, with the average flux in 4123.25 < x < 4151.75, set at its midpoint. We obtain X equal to 2.8 angstrom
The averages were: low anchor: 9.75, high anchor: 9.15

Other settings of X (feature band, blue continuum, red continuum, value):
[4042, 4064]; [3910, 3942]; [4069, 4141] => -3.30 angstrom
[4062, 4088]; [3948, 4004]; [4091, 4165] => -2.45 angstrom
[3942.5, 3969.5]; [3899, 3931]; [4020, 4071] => 3.13 angstrom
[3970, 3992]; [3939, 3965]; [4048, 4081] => 1.46 angstrom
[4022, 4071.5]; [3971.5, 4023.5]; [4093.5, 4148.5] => -4.89 angstrom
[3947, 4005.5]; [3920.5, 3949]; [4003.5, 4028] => 5.94 angstrom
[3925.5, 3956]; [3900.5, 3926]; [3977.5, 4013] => 5.12 angstrom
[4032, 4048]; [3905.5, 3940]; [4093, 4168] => -2.44 angstrom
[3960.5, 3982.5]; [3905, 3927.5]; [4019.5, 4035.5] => 6.38 angstrom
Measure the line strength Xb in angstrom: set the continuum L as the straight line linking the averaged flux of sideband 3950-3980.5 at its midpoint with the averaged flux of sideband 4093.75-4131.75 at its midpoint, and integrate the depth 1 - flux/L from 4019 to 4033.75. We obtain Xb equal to -3.5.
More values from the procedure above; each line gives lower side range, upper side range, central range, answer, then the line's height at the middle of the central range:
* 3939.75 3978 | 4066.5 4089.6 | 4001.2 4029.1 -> -4.9 angstrom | 8.13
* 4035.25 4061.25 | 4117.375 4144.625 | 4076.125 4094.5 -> 0.6 angstrom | 9.52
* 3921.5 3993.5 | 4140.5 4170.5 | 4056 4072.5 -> -2.6 angstrom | 8.43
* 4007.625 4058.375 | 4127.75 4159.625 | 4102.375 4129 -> 2.6 angstrom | 9.27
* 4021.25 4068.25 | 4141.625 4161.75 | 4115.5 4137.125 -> 0.6 angstrom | 9.22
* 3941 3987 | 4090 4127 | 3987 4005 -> -2.4 angstrom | 7.66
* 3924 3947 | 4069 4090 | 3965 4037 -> -4.6 angstrom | 7.93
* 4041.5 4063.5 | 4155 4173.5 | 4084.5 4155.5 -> 5.8 angstrom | 9.64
